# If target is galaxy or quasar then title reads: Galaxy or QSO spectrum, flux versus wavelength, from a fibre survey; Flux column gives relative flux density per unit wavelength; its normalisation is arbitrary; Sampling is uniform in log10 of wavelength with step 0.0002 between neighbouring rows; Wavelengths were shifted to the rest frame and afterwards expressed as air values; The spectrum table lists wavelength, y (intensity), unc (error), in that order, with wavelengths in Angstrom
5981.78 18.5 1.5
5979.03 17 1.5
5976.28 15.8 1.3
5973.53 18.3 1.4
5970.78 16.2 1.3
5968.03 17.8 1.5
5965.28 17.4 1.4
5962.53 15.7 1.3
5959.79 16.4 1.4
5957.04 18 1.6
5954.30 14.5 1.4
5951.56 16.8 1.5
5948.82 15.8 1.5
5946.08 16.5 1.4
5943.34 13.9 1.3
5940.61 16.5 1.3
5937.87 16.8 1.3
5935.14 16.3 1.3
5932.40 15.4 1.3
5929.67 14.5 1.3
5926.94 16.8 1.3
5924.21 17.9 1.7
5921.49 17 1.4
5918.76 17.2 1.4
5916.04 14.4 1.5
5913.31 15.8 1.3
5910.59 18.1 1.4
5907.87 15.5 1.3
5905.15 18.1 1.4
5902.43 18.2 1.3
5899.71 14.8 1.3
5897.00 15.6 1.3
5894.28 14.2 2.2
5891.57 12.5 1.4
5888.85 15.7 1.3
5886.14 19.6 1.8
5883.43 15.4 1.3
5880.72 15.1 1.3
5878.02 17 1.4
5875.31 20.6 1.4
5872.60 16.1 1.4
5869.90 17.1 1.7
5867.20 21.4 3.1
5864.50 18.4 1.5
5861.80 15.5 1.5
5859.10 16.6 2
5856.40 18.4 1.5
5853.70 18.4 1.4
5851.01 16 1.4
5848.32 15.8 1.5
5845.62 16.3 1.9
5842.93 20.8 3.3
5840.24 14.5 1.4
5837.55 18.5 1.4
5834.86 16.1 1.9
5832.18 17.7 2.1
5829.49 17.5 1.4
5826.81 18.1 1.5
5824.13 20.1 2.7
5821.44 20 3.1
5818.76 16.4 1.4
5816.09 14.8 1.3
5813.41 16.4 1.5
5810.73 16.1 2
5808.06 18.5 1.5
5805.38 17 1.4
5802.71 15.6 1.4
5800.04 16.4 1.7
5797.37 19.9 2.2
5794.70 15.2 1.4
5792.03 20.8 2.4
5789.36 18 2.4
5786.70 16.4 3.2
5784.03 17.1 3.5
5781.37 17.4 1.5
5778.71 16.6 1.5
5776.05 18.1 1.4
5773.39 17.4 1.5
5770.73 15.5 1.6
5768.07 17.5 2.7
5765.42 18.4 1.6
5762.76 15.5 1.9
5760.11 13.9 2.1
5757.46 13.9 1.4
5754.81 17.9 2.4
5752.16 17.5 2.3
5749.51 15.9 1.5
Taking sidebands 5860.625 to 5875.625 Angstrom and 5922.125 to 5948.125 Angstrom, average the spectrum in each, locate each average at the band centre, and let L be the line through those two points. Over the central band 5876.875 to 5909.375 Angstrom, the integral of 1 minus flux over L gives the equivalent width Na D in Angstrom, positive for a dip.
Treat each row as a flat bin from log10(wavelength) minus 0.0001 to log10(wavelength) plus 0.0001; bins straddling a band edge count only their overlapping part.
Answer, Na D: 2.5 Angstrom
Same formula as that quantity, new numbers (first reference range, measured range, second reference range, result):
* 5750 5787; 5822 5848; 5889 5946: -2.2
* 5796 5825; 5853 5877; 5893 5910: -2.0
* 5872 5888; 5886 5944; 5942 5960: 1.9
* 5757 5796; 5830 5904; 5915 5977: -1.4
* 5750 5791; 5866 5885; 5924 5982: -1.1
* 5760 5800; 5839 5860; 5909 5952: -0.4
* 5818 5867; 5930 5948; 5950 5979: 1.1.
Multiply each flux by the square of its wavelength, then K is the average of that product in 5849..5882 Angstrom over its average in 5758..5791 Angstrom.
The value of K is 1.08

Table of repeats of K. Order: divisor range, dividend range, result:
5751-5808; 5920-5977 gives 1.02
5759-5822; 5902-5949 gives 1.01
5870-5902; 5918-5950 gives 1.02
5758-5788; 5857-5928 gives 1.05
